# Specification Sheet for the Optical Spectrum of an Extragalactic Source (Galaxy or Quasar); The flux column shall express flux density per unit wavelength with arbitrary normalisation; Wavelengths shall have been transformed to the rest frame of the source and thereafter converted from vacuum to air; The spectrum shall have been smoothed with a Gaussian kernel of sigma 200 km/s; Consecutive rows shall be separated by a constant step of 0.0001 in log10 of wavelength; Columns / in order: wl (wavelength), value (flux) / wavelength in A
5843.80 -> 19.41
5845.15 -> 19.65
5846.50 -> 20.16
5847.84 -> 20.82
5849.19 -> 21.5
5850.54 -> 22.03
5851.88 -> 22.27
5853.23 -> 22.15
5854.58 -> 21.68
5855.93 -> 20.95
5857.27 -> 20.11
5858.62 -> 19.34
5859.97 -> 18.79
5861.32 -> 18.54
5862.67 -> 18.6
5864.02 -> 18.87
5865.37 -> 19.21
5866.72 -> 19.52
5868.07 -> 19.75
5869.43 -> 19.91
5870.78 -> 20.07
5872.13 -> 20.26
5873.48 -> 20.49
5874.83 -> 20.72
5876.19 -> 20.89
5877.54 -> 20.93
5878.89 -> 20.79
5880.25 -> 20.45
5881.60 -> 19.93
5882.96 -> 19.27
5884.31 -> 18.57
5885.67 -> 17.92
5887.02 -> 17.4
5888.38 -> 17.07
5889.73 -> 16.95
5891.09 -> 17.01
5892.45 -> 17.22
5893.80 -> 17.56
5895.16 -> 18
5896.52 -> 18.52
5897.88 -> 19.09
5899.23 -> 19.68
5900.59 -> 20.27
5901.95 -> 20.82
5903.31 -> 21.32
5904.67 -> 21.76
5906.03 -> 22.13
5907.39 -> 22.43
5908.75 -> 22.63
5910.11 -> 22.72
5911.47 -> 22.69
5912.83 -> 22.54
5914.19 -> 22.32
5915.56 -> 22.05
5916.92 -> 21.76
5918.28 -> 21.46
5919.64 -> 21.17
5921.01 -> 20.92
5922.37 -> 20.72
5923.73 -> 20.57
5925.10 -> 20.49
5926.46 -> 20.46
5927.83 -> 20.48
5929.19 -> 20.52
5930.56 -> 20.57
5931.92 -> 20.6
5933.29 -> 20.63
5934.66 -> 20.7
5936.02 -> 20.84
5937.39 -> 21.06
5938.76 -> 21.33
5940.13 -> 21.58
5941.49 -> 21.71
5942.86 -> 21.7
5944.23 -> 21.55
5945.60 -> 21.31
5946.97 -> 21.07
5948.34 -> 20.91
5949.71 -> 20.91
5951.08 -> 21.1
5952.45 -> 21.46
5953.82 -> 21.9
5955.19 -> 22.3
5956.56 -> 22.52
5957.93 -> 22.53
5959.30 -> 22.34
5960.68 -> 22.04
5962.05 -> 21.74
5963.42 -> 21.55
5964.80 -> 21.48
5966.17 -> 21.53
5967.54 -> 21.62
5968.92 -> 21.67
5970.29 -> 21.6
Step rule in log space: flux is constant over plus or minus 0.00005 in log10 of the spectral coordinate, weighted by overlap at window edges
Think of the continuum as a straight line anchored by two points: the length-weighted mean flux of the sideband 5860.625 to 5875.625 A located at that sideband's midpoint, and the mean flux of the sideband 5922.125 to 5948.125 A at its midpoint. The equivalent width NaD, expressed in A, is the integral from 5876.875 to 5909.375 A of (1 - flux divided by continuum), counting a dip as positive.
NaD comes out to 1.04 A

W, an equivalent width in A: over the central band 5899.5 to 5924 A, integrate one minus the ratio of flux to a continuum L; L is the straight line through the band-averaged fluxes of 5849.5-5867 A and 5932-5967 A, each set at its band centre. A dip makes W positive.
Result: -0.82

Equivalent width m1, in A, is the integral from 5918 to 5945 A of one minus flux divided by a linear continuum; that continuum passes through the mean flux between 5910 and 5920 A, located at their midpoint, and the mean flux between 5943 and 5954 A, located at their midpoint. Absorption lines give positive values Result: 0.9 A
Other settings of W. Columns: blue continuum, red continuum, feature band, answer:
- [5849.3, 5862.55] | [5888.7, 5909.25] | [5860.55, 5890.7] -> 1.2 A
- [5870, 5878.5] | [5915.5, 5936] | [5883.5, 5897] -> 2.0 A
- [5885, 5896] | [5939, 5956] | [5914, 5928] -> -1.1 A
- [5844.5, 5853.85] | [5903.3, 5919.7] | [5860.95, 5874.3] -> 1.2 A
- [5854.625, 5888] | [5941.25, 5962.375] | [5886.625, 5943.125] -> 0.7 A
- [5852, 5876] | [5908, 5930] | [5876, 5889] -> 0.8 A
